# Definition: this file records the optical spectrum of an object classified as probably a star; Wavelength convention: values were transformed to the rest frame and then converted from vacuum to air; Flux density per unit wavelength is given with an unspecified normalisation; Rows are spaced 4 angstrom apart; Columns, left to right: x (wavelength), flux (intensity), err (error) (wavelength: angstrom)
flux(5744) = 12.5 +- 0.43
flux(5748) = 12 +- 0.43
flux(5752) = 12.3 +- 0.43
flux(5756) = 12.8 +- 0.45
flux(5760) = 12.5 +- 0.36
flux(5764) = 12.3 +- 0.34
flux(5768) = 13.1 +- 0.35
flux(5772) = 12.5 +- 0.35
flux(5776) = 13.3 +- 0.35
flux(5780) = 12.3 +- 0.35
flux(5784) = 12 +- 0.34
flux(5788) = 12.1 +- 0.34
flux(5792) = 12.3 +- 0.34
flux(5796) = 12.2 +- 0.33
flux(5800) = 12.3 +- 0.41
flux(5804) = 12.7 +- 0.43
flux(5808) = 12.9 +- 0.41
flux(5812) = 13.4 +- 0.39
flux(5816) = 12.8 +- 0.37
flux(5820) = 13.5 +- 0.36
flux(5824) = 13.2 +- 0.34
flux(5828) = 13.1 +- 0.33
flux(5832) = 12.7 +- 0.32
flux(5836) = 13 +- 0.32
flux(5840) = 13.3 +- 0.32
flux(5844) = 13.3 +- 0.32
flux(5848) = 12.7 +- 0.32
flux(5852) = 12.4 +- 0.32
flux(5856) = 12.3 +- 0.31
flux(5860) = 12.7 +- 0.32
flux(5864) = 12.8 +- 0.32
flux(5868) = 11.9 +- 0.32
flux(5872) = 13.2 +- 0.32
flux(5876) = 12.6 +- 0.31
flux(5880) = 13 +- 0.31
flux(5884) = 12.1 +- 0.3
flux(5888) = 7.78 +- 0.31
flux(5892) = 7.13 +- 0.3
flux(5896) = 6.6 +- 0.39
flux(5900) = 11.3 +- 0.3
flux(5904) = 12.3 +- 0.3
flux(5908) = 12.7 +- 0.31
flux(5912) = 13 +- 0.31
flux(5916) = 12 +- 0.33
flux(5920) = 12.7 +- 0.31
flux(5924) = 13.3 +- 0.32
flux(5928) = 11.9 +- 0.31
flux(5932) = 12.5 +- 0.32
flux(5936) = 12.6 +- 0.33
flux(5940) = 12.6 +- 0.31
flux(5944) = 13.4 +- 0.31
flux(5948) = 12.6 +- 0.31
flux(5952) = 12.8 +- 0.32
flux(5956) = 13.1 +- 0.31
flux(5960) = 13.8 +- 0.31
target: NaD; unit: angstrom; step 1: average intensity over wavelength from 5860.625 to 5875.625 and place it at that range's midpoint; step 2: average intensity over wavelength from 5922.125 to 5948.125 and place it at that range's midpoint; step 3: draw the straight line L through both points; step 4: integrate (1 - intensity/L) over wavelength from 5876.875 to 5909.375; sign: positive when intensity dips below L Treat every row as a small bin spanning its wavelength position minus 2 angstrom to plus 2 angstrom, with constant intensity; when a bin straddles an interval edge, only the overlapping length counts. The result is 5.8 angstrom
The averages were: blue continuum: 12.6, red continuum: 12.7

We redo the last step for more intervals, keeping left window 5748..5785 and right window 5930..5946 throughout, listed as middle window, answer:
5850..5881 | 0.20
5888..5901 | 4.79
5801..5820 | -0.55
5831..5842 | -0.33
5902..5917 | 0.24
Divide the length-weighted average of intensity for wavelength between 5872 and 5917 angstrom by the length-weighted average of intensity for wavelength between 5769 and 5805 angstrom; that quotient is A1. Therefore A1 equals 0.89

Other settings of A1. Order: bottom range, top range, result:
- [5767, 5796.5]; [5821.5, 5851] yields 1.04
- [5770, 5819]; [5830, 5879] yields 1.01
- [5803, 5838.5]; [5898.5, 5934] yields 0.95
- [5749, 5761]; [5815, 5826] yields 1.06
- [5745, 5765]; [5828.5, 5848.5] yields 1.05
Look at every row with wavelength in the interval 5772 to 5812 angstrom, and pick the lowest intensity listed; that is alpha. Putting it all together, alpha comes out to 12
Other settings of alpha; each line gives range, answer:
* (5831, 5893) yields 7.13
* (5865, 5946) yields 6.6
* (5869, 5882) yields 12.6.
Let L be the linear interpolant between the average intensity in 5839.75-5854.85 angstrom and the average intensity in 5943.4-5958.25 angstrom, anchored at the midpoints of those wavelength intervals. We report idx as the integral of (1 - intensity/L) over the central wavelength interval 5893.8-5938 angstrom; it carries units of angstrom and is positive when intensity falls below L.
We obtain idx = 3.5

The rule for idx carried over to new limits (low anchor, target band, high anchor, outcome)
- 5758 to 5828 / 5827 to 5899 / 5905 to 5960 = 5.2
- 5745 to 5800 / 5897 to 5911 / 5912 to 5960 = 1.0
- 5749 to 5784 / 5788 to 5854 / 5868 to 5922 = -4.5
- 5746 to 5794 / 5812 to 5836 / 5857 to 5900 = -2.7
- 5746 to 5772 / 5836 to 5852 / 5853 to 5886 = -0.6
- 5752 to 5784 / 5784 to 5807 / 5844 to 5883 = 0.6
